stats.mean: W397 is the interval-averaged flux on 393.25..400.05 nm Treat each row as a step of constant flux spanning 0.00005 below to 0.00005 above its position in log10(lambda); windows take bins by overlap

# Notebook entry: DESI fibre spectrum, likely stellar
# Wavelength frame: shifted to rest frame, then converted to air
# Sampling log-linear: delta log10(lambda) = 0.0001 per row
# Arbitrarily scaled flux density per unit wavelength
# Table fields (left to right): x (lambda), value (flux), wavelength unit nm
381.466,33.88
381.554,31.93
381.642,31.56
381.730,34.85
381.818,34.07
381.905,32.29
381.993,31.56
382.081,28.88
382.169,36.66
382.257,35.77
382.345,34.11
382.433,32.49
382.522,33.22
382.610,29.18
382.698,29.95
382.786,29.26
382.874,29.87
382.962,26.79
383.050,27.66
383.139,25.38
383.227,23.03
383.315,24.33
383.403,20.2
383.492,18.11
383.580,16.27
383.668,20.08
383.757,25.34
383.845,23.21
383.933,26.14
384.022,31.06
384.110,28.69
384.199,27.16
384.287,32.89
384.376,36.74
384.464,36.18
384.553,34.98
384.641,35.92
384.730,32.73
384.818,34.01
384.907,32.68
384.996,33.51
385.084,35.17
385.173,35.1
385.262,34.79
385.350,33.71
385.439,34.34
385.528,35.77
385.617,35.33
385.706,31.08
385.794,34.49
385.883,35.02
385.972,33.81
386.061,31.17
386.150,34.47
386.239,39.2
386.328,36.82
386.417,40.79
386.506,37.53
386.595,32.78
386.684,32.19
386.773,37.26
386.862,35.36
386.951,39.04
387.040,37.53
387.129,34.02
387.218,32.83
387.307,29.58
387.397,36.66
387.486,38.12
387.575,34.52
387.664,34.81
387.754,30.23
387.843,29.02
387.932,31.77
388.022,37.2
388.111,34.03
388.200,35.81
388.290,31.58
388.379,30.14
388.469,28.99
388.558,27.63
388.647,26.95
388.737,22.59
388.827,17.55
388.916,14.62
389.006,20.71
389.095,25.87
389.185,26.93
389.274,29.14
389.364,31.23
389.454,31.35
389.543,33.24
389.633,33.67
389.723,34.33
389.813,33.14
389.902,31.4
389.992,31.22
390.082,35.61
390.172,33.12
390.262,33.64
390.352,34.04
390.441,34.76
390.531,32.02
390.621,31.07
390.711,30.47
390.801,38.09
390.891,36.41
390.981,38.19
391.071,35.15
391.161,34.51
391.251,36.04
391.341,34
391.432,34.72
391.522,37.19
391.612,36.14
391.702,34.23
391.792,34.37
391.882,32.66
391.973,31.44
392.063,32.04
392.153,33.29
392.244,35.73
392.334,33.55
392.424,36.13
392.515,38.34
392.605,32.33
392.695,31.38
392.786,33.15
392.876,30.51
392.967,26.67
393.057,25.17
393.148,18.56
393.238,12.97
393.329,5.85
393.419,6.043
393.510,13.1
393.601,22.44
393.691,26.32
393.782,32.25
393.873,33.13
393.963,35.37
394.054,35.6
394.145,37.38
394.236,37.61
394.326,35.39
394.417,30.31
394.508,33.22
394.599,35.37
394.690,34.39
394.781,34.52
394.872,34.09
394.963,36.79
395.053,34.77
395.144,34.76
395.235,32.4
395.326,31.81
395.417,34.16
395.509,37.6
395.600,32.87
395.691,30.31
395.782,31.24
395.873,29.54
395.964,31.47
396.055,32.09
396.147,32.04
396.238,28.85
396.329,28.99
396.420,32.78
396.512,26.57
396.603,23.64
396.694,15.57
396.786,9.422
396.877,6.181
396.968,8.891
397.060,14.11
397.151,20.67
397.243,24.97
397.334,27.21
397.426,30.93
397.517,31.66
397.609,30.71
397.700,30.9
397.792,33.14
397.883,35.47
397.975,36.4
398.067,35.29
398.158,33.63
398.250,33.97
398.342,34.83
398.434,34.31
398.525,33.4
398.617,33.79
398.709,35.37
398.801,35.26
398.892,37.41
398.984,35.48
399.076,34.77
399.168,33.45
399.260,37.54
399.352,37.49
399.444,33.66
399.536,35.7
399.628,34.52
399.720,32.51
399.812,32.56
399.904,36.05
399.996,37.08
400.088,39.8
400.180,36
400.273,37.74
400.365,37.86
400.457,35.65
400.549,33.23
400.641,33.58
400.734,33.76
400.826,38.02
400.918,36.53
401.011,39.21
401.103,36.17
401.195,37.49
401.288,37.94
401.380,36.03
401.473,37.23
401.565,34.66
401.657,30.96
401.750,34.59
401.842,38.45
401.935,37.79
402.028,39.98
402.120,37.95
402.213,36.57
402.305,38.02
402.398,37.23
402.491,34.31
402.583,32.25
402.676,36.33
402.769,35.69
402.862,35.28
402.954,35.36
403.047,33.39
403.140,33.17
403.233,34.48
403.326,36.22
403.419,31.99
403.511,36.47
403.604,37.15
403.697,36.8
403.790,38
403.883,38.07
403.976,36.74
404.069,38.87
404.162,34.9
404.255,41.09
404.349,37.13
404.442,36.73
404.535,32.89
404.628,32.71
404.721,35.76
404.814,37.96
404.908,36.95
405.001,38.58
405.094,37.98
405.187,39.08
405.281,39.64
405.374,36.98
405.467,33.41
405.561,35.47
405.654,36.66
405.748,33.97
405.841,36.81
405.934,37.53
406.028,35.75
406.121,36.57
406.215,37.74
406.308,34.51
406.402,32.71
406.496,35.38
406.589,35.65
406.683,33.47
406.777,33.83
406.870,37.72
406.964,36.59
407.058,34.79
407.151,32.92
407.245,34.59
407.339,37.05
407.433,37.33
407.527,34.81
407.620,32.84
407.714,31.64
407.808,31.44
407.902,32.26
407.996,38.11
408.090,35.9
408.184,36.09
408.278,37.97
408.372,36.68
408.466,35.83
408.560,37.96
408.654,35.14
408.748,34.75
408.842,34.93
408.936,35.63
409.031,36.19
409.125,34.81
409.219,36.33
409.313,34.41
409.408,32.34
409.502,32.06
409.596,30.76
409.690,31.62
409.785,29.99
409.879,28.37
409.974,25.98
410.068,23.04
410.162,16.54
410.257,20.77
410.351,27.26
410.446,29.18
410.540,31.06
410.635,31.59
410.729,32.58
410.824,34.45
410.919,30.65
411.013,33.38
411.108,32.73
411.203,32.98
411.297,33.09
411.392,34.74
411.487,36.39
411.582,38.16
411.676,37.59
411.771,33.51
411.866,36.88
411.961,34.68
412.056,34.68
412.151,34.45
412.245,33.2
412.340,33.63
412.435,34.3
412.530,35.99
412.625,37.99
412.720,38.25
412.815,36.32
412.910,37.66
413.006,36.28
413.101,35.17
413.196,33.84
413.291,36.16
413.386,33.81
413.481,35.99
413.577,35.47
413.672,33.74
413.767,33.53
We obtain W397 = 30.3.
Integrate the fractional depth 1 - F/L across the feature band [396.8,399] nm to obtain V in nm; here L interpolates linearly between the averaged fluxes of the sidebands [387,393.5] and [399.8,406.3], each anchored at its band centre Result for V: 0.31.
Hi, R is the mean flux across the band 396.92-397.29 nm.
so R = 17.1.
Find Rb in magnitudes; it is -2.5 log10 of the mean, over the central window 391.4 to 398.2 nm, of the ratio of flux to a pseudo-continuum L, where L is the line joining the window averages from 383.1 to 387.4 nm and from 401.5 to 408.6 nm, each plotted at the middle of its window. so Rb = 0.15 mag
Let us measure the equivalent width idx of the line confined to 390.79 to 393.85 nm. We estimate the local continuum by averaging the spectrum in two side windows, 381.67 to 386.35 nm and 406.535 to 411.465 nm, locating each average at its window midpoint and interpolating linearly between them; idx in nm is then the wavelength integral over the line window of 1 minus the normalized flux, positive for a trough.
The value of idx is 0.171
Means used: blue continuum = 31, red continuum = 33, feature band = 29.9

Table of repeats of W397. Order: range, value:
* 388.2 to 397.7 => 29.7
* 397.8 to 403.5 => 35.6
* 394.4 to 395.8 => 33.8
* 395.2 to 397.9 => 27.1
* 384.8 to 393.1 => 32.9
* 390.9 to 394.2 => 30.2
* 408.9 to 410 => 32.4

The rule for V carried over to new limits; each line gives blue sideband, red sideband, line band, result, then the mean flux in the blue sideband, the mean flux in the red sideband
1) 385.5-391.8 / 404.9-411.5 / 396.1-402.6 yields 0.15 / 32.9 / 33.8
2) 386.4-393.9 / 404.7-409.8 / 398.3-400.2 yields -0.11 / 31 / 35.4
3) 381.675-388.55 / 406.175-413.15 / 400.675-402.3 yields -0.17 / 32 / 33.8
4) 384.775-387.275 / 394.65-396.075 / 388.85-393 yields 0.19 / 35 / 33.3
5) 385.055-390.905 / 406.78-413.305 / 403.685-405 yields -0.13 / 32.6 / 33.7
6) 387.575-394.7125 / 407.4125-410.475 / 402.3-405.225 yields -0.39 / 30.7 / 32.4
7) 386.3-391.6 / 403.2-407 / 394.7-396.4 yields 0.07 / 32.5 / 36.3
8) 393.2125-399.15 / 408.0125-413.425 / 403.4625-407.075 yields -0.50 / 29.5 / 33.5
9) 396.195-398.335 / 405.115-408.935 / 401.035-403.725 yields -0.41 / 26.2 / 35.6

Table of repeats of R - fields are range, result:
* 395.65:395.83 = 30.8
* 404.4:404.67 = 34.1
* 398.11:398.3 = 33.9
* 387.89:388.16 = 34.4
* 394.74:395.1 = 35.1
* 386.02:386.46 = 36.5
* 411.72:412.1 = 34.9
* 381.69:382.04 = 33.2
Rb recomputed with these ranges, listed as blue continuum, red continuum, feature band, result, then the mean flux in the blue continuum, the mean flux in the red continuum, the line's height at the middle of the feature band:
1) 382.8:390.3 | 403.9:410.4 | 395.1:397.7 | 0.213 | 31.2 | 34.4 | 32.7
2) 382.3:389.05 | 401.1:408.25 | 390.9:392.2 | -0.066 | 31.1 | 35.9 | 32.6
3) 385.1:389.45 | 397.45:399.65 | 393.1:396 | 0.137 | 32.3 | 34.5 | 33.7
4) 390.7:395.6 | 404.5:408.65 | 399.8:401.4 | -0.079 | 31.6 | 35.7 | 33.9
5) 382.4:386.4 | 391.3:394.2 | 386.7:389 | -0.041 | 30.7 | 29.4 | 30.2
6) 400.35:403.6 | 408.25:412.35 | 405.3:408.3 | -0.040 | 35.8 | 32.7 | 34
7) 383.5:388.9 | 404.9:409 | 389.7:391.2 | -0.033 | 32.2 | 35.7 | 32.9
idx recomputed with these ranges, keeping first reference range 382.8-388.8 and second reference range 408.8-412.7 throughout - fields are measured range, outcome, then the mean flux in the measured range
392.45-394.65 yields 0.27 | 27.9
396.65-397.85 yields 0.37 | 22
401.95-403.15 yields -0.14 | 35.9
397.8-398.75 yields -0.08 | 34.6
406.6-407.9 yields -0.09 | 34.5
